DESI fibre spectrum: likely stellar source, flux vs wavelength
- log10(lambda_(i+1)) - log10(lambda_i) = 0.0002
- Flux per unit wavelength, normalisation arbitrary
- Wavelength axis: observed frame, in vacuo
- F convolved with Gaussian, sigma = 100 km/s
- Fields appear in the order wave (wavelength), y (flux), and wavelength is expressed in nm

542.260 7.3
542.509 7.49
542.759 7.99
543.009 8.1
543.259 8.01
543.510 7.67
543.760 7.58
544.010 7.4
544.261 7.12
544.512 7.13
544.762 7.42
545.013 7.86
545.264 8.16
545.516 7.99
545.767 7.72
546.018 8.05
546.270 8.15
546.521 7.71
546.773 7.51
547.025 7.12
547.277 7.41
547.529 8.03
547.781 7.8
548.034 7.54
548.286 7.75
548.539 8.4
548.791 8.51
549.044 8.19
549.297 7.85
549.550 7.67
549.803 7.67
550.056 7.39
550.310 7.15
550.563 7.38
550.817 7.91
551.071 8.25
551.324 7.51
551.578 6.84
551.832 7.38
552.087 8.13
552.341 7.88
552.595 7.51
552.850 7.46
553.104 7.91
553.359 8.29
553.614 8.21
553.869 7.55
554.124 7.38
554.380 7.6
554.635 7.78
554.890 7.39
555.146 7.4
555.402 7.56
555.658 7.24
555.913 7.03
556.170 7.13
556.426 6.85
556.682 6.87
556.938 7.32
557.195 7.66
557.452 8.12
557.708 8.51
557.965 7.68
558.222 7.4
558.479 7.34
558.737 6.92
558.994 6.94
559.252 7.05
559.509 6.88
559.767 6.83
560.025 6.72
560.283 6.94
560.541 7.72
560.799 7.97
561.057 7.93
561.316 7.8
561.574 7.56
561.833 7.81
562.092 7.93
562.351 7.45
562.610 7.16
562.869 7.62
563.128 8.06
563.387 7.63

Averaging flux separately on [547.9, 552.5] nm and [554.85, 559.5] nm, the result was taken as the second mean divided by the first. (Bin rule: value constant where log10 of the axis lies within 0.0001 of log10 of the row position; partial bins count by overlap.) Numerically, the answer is 0.9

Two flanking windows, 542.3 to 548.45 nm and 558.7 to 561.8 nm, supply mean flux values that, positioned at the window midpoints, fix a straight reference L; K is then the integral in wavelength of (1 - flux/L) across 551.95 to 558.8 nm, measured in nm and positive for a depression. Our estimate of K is -0.12 nm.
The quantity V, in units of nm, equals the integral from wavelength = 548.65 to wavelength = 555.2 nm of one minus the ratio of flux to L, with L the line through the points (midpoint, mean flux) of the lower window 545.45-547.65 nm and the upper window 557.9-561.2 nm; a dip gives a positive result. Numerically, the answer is -0.147 nm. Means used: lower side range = 7.74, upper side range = 7.25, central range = 7.7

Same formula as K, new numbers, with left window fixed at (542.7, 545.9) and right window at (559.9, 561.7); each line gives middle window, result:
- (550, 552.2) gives 0.02 nm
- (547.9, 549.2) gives -0.07 nm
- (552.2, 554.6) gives -0.05 nm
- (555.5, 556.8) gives 0.09 nm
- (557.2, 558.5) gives -0.05 nm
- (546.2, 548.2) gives 0.01 nm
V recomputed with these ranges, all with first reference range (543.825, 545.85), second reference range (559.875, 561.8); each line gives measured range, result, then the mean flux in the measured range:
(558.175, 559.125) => 0.05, 7.12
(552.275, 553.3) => -0.02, 7.72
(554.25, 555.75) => 0.01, 7.5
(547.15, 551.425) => -0.12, 7.79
